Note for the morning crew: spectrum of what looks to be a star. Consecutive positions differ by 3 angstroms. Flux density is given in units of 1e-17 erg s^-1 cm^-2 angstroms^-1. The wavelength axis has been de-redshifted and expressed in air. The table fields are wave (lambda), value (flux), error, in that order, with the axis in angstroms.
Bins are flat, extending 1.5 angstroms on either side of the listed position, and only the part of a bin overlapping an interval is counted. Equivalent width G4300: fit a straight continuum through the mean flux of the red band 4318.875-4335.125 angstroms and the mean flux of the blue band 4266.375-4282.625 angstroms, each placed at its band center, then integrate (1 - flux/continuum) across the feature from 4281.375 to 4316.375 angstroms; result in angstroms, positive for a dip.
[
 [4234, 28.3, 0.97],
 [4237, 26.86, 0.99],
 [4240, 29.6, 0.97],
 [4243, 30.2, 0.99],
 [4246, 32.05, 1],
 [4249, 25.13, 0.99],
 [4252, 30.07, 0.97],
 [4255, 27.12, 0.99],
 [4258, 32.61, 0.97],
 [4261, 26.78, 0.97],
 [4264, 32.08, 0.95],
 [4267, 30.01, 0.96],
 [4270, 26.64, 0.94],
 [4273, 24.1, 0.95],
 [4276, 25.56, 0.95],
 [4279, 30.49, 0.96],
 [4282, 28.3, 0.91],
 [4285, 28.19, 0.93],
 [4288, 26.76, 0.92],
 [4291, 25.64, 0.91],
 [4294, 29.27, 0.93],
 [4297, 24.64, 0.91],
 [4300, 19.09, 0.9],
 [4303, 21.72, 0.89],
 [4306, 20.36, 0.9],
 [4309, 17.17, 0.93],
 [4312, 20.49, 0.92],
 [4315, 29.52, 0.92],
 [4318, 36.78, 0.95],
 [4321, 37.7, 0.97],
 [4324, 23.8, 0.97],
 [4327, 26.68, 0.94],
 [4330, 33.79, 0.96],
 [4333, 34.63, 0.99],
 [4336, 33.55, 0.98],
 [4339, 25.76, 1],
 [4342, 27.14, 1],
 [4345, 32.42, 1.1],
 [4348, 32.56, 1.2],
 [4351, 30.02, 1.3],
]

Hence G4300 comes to 6.1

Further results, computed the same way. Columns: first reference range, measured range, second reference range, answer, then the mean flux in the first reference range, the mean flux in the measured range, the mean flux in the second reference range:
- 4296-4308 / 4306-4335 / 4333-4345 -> -3.2 angstroms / 21.1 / 28.6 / 30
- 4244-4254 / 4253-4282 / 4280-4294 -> -0.1 angstroms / 29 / 28.4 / 27.6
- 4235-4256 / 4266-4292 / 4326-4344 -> 1.9 angstroms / 28.7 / 27.3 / 30.4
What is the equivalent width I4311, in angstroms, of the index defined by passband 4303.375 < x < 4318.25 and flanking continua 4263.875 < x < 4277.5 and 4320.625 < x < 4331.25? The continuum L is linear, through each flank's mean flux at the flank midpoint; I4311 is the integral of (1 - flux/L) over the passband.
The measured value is 2.77 angstroms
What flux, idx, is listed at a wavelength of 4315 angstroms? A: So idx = 29.52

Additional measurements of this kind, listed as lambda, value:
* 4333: 34.63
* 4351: 30.02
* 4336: 33.55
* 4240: 29.6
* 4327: 26.68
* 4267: 30.01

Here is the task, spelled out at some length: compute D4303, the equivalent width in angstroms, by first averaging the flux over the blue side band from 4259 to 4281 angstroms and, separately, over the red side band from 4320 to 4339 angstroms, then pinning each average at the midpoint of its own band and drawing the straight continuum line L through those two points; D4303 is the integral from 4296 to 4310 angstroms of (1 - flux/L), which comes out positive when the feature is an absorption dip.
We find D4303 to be 4.3 angstroms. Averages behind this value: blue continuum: 28.1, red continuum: 31.1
